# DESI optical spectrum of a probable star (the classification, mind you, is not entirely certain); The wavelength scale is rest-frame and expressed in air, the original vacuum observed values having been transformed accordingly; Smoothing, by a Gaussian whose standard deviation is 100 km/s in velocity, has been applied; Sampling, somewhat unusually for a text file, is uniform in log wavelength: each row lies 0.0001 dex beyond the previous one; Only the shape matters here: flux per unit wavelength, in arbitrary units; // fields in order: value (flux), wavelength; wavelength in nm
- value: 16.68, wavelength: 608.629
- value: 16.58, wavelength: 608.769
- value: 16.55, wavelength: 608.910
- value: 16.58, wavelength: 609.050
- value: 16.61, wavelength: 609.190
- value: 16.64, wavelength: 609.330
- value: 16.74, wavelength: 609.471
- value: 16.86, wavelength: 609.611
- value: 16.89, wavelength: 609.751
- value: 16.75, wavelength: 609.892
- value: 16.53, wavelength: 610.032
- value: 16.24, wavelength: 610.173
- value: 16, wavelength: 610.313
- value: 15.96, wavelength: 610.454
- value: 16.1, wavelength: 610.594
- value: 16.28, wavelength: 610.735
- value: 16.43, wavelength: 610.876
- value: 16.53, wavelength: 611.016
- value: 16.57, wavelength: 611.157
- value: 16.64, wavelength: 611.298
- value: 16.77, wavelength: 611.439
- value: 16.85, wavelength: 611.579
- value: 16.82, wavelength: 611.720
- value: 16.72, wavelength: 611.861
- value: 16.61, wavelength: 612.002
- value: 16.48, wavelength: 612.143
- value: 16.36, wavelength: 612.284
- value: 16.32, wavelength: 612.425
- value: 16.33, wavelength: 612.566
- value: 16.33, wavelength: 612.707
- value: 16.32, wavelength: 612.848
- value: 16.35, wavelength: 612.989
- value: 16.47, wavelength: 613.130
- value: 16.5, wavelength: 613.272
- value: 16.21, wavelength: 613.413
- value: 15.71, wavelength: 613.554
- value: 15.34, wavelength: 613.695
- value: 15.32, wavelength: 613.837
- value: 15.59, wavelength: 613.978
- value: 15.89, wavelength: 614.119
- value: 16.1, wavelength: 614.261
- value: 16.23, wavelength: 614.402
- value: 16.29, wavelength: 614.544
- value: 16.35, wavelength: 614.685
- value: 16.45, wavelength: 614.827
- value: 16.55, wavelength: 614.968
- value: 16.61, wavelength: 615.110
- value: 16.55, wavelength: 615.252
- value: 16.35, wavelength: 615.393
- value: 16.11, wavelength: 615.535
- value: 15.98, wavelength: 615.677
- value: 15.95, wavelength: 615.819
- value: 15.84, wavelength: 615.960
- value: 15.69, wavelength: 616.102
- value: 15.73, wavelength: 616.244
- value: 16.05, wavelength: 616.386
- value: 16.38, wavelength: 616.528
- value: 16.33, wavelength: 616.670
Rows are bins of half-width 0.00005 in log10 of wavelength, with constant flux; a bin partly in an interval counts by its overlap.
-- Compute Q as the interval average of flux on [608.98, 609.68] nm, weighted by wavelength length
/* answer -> 16.7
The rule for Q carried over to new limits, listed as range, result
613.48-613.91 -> 15.5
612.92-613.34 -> 16.4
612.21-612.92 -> 16.3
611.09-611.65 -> 16.7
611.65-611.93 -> 16.8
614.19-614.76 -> 16.2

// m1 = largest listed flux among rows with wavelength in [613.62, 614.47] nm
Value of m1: 16.23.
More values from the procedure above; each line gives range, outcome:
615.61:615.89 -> 15.98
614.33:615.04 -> 16.55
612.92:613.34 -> 16.5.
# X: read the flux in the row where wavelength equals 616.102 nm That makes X 15.69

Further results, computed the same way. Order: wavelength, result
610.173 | 16.24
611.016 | 16.53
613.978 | 15.59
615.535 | 16.11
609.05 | 16.58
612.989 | 16.35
